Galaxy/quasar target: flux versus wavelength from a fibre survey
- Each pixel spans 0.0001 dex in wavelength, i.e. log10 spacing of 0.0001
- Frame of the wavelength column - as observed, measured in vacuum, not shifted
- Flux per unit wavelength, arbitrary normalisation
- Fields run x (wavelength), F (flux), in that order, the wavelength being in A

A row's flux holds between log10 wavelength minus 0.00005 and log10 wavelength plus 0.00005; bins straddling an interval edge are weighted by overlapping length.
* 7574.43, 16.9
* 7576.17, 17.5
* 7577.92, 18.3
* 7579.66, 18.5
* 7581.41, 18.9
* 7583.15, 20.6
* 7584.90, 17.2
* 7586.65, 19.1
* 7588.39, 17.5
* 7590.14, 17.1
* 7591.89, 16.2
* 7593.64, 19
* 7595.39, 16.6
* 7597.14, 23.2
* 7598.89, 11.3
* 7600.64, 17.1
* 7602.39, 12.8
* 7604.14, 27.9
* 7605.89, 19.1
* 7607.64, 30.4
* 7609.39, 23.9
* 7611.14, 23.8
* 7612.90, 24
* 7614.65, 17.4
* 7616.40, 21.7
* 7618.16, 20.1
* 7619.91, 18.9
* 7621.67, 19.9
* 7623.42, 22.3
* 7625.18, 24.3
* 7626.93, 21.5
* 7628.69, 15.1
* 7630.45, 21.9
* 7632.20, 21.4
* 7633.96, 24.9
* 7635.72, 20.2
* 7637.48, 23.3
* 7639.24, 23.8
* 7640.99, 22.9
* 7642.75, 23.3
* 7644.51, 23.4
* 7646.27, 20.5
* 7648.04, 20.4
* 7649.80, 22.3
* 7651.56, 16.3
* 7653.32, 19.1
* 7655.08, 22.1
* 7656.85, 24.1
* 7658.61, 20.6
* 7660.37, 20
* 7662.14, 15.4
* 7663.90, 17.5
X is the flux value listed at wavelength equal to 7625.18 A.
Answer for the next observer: 24.3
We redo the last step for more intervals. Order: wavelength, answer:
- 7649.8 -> 22.3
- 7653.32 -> 19.1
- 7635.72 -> 20.2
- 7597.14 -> 23.2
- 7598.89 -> 11.3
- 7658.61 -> 20.6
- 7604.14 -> 27.9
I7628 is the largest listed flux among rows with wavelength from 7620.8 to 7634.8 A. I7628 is 24.9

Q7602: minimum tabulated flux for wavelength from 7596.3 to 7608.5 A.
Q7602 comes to 11.3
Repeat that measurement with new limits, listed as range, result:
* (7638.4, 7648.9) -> 20.4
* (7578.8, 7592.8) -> 16.2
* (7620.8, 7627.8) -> 19.9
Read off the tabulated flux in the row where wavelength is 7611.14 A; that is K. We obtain 23.8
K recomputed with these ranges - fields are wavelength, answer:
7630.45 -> 21.9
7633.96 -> 24.9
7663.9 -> 17.5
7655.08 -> 22.1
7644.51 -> 23.4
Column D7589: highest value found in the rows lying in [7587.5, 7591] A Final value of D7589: 17.5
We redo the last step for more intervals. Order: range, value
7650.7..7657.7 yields 24.1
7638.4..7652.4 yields 23.8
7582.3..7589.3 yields 20.6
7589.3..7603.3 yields 23.2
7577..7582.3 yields 18.9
